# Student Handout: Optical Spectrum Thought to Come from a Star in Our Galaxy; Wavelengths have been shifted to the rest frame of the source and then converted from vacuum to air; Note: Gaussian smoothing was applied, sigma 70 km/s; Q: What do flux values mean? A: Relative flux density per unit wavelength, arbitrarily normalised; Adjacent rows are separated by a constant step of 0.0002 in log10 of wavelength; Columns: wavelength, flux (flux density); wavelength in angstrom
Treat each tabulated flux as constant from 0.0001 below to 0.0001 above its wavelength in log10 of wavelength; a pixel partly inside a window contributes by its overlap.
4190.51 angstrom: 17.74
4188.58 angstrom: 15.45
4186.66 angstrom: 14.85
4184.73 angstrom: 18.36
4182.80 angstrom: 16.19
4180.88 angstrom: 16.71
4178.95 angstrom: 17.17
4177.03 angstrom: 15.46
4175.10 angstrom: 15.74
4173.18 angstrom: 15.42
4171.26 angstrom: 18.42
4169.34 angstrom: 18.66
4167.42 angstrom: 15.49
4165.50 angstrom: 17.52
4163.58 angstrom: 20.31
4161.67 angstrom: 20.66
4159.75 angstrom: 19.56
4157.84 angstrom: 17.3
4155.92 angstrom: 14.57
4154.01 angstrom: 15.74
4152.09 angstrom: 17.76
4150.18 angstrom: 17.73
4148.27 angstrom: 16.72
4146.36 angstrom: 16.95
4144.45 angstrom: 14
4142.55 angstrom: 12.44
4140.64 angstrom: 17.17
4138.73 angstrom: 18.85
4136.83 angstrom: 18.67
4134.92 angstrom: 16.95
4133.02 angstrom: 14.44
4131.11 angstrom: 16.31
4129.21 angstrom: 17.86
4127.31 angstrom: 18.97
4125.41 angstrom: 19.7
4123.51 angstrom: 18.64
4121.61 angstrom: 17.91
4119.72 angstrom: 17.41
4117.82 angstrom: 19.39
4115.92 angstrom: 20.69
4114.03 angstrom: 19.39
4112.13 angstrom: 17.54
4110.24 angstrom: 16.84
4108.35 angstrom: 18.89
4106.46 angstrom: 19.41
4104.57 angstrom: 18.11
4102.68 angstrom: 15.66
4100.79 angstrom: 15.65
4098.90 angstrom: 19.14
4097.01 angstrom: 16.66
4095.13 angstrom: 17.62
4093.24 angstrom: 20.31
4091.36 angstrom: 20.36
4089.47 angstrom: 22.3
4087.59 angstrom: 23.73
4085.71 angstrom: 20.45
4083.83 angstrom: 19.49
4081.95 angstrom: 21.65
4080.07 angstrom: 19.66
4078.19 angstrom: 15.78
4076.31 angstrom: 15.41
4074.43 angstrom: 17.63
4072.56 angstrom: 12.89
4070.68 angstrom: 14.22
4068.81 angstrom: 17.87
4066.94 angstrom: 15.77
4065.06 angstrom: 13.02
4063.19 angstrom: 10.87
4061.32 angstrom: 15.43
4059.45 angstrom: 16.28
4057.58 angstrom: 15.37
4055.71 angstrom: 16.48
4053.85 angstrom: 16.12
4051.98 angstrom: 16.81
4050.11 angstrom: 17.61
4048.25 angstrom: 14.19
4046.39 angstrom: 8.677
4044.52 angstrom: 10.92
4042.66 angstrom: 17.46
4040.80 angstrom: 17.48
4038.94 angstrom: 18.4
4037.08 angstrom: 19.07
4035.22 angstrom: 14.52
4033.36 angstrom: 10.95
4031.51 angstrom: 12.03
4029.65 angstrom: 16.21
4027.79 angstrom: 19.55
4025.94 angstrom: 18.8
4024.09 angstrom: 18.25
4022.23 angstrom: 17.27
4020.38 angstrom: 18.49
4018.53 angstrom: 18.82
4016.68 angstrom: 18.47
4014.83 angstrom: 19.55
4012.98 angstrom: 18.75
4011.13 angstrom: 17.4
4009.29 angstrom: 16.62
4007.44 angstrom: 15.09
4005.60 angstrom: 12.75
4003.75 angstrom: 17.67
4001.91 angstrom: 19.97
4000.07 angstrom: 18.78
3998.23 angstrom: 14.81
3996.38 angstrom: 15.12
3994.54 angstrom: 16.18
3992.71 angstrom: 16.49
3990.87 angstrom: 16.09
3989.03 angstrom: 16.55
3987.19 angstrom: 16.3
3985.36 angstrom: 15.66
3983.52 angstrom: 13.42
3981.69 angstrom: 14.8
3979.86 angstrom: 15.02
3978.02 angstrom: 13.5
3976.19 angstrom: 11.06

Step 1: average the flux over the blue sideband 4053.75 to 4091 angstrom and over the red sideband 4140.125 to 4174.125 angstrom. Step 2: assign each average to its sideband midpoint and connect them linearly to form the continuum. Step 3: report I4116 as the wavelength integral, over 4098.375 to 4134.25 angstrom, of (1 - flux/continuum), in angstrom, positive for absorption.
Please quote -1.9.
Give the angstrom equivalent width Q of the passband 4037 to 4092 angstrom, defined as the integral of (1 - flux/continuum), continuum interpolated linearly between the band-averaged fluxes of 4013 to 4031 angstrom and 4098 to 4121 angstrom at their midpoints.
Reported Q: 4.67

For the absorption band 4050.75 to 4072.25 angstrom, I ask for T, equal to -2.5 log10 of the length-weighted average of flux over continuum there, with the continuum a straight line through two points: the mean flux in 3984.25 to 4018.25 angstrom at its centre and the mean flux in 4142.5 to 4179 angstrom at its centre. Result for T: 0.110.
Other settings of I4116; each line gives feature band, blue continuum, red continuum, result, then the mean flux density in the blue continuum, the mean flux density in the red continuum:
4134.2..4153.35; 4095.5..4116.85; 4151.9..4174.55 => 1.10 angstrom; 18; 17.6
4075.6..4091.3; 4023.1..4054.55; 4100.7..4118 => -2.35 angstrom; 15.7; 18.2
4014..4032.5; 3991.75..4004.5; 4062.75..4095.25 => -0.49 angstrom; 17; 17.8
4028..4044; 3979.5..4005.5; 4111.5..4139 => 0.94 angstrom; 16.1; 18.2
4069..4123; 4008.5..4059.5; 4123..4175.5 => -4.76 angstrom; 16.4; 17.2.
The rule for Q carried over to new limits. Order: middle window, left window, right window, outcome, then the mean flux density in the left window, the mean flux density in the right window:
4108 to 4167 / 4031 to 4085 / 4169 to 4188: -4.8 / 15.6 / 16.6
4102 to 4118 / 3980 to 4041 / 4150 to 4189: -1.4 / 16.6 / 17.1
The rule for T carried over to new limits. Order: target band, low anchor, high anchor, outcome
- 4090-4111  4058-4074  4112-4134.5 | -0.09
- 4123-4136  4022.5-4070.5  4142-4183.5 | -0.07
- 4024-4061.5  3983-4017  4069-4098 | 0.12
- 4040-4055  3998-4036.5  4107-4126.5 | 0.17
